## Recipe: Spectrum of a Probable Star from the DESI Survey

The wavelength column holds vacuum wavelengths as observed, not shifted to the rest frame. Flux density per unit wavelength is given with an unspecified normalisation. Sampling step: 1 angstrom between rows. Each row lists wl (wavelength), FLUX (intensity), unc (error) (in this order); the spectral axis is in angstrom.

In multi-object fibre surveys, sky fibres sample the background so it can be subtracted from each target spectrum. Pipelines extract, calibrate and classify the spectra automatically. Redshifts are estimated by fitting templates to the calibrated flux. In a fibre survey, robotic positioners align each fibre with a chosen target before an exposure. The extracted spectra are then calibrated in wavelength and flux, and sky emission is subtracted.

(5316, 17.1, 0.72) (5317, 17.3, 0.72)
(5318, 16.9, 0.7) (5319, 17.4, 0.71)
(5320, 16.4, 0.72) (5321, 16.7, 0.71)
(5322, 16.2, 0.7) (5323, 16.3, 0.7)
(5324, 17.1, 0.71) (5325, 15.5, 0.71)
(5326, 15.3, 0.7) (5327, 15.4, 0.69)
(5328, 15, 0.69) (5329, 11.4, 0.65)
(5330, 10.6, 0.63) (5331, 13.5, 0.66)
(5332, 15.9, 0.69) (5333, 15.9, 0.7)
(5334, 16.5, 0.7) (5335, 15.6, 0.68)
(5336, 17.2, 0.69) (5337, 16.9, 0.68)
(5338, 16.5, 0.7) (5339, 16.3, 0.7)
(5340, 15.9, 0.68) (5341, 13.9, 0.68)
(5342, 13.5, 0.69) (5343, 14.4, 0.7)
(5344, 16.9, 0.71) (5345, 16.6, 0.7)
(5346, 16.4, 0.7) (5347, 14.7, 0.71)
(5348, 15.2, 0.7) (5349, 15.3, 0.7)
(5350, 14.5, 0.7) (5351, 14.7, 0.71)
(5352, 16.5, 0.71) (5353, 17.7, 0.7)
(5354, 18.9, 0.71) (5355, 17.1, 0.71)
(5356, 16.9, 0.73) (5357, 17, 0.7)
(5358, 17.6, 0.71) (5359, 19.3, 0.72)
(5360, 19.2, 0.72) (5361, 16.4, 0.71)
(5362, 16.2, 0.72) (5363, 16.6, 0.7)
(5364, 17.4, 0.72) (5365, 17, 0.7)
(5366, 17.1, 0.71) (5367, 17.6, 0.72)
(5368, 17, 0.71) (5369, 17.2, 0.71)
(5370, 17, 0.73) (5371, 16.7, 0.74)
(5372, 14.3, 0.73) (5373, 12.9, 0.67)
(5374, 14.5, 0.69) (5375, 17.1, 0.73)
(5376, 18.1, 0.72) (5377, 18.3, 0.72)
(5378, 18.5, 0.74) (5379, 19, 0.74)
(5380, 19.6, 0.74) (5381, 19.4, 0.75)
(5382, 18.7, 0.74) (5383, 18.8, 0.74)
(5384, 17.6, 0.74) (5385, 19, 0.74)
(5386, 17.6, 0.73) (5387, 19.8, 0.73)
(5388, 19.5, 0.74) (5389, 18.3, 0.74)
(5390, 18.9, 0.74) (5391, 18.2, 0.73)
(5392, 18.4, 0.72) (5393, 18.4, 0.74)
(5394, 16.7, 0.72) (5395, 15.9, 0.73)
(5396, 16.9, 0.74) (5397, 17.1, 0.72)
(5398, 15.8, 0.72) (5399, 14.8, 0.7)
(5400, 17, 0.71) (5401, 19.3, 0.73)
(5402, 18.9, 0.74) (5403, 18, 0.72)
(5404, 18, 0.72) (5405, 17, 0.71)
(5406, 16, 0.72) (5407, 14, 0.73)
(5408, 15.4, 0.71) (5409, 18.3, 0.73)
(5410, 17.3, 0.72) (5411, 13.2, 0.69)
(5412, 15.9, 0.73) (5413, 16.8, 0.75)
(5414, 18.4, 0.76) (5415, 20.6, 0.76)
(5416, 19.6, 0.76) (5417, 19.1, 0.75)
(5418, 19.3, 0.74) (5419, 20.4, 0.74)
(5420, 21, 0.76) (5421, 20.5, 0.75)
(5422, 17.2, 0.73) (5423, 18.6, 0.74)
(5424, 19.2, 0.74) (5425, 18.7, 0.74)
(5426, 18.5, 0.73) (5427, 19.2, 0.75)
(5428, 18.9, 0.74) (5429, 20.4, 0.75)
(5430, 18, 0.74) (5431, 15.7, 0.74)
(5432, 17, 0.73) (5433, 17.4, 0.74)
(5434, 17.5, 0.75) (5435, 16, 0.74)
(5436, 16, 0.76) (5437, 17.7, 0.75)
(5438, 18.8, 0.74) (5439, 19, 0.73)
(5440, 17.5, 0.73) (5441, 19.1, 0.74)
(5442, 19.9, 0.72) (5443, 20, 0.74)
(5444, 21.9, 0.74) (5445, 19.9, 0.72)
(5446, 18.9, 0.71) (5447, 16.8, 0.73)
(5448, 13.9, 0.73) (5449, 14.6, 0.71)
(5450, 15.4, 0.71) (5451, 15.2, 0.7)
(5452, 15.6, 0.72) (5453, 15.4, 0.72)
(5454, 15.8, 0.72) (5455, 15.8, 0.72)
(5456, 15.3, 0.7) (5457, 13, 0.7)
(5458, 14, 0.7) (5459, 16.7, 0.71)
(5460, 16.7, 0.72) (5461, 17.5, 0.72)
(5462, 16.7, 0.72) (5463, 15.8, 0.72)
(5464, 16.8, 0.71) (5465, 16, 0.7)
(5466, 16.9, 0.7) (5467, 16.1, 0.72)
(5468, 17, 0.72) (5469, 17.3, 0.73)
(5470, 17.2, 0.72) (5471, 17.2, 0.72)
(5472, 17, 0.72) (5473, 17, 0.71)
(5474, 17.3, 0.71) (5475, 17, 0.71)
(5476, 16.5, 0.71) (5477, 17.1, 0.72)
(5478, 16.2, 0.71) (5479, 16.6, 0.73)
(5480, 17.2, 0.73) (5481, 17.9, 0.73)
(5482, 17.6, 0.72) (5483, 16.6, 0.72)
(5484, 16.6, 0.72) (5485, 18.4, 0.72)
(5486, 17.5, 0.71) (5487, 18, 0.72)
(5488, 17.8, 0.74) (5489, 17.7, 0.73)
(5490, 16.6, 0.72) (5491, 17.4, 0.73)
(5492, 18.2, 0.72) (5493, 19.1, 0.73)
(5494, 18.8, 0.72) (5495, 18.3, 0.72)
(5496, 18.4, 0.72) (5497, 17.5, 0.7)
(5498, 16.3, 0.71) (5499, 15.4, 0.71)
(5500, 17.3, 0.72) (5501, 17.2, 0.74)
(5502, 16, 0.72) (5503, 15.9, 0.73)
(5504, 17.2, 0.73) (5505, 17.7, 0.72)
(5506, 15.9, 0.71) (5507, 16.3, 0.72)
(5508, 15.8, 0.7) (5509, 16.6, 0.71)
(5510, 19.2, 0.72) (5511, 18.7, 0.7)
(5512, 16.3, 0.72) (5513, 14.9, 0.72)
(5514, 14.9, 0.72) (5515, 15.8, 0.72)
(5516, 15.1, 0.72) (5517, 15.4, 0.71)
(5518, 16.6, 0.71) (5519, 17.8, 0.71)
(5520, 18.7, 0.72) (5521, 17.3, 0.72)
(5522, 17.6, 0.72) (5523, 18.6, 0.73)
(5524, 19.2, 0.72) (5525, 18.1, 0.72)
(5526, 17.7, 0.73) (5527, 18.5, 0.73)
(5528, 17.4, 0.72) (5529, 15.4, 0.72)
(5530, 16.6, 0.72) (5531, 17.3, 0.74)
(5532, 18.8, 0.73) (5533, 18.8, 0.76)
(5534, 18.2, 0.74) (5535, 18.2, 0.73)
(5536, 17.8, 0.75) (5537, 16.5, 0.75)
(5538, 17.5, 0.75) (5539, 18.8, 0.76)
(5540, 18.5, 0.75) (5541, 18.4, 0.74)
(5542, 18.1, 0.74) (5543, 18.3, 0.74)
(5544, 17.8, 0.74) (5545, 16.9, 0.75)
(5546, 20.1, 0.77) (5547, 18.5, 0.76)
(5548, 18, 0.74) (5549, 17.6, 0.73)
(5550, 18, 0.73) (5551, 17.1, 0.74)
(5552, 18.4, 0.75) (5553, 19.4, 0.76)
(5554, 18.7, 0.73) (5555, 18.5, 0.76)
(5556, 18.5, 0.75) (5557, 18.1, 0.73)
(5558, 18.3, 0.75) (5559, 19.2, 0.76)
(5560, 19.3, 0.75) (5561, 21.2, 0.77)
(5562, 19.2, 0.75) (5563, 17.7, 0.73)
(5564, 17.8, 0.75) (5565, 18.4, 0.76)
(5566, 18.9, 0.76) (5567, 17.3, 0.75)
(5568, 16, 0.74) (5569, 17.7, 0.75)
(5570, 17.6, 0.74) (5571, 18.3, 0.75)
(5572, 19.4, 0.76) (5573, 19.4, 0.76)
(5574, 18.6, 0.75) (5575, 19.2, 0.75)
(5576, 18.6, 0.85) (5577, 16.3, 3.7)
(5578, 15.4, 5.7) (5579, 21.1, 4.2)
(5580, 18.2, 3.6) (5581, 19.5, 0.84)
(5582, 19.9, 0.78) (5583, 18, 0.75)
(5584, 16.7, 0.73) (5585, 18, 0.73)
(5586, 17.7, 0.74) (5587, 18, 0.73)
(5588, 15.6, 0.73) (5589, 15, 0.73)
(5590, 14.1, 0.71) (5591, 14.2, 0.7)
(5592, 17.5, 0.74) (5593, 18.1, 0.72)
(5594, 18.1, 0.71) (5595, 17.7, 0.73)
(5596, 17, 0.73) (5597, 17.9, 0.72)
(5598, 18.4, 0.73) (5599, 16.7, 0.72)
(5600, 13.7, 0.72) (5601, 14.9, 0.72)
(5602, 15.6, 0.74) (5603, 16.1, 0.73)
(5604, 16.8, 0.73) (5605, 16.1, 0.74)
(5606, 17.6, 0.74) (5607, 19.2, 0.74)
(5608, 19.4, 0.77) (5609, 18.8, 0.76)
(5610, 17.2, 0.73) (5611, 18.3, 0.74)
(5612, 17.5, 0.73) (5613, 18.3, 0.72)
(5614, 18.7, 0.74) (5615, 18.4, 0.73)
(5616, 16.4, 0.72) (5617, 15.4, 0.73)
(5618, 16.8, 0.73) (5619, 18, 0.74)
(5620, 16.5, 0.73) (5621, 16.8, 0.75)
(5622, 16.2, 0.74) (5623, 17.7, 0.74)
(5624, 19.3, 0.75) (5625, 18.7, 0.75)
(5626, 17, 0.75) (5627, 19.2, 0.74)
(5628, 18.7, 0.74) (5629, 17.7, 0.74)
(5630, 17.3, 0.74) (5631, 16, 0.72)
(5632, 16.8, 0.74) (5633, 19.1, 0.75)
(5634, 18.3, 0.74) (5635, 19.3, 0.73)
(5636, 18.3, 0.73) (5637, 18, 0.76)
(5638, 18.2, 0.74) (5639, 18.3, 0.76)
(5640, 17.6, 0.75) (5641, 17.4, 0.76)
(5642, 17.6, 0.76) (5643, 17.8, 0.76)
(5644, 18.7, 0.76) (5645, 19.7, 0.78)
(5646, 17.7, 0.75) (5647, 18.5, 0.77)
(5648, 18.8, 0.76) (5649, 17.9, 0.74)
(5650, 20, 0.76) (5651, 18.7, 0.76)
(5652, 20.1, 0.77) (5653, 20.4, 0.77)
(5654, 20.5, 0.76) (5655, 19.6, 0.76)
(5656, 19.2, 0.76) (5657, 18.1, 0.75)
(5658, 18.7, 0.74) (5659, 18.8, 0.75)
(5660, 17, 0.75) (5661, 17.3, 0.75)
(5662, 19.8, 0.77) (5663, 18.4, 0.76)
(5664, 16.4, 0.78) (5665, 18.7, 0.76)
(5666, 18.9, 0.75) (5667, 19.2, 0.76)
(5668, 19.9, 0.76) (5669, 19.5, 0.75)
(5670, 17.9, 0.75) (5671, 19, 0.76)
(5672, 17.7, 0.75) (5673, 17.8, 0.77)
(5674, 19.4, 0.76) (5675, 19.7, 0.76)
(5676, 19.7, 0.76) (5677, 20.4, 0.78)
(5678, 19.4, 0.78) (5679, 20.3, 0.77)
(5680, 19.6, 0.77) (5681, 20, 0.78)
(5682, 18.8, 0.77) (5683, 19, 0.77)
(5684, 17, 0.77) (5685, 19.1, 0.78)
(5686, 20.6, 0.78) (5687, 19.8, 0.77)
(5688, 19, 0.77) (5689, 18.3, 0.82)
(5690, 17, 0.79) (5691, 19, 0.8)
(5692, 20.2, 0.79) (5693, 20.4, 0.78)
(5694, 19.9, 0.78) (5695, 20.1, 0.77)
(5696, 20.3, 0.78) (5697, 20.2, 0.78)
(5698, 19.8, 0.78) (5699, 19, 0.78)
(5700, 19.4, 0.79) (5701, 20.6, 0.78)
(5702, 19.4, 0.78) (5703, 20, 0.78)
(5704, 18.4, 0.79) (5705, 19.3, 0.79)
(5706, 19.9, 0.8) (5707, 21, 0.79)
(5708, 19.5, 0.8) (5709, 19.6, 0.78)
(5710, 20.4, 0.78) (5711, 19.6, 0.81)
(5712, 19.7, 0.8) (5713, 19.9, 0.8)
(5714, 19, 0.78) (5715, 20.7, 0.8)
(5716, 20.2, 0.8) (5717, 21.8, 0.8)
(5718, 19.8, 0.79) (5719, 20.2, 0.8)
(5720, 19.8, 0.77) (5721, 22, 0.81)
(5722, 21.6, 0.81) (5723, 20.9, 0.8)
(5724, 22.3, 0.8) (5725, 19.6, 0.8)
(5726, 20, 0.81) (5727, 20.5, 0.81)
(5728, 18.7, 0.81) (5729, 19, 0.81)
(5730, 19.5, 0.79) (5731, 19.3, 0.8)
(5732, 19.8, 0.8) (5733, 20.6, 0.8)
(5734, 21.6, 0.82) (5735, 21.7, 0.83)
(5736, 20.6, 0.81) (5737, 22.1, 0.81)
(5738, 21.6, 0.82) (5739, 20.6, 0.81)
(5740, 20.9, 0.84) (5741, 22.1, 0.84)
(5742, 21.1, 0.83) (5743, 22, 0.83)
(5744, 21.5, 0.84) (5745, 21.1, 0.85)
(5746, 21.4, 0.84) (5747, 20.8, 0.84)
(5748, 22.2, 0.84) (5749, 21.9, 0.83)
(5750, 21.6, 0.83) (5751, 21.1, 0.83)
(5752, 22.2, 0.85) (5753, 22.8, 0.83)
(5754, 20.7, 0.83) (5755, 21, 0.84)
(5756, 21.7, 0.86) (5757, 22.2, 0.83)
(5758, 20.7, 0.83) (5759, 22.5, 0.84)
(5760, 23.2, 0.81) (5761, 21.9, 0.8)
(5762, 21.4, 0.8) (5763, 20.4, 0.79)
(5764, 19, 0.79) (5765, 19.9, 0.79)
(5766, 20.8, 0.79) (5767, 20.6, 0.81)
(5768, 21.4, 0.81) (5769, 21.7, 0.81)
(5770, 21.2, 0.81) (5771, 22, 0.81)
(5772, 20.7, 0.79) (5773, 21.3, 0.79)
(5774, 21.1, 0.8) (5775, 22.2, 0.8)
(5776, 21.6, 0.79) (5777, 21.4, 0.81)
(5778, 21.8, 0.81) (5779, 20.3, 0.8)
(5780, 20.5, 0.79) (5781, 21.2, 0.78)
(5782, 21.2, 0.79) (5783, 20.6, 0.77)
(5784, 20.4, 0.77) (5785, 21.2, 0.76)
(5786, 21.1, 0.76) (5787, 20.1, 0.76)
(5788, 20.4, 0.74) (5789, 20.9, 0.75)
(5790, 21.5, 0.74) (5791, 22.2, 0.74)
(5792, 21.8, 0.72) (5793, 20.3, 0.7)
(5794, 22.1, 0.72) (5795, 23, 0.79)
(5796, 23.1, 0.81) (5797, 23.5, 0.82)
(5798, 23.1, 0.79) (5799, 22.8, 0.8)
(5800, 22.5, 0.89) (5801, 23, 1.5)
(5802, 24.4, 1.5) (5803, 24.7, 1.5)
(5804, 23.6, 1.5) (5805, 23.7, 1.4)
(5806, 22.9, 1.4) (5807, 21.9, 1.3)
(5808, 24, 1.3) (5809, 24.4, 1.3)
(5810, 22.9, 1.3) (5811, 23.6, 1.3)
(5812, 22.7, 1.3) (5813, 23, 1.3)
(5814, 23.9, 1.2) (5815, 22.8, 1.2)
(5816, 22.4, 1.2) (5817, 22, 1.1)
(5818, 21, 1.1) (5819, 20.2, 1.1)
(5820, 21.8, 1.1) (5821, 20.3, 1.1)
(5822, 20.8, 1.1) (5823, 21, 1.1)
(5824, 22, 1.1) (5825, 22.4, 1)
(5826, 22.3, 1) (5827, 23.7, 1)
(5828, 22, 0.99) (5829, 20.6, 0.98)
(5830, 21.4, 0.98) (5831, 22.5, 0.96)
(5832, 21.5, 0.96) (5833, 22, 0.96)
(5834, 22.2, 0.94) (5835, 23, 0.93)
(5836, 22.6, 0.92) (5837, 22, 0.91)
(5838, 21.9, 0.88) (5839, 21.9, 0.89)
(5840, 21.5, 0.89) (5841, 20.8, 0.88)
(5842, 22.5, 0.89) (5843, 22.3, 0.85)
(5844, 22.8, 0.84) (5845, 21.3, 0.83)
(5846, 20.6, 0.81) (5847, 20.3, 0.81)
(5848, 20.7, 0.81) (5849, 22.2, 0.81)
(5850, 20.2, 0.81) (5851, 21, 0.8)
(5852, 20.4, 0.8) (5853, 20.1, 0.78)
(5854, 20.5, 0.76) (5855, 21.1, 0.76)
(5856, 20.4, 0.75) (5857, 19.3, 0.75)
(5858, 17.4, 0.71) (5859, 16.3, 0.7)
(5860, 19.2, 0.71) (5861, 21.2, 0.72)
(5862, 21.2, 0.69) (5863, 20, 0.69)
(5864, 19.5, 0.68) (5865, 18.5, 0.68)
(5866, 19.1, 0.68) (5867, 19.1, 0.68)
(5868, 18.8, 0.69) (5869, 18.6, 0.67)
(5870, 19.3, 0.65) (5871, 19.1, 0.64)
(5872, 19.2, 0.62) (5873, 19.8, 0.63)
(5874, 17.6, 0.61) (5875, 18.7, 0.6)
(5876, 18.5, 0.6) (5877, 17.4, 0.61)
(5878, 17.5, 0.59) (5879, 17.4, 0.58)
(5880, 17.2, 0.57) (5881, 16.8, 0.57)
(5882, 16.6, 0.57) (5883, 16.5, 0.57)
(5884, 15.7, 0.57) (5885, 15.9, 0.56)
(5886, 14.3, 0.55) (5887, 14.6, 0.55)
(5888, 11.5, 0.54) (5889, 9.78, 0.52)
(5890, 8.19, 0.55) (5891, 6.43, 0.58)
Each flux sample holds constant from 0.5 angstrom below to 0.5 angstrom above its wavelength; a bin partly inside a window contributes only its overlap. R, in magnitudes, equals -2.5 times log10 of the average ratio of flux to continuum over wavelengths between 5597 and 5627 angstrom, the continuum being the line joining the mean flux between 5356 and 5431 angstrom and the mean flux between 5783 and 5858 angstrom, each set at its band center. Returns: 0.150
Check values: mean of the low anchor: 17.7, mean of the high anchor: 21.9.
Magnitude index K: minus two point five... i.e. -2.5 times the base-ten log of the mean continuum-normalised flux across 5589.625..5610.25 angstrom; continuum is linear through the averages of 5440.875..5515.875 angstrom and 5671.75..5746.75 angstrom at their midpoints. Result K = 0.10 mag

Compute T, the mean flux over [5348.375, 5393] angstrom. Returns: 17.4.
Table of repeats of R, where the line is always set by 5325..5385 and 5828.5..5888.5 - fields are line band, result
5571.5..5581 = -0.04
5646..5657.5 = -0.05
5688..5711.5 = -0.06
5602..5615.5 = 0.01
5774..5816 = -0.16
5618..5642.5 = 0.02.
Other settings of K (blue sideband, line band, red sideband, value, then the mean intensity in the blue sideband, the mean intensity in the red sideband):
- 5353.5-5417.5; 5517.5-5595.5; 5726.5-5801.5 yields 0.071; 17.5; 21.3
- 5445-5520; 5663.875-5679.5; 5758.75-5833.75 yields 0.043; 16.7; 21.9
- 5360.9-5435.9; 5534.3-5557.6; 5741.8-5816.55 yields 0.065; 17.7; 21.9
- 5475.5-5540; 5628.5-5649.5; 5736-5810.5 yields 0.083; 17.3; 21.7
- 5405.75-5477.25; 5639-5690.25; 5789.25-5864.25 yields 0.060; 17.3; 21.8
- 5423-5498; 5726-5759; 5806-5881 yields -0.064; 17.3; 20.8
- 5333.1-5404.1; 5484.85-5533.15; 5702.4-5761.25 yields 0.076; 17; 20.8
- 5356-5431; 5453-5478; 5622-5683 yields 0.102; 17.7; 18.6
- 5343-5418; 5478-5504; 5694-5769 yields 0.059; 17.2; 20.7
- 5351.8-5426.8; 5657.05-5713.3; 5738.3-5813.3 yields 0.086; 17.7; 21.8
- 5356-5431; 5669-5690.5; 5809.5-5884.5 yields 0.025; 17.7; 20.5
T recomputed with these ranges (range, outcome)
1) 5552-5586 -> 18.4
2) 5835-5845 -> 22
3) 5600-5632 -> 17.4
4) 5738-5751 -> 21.4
